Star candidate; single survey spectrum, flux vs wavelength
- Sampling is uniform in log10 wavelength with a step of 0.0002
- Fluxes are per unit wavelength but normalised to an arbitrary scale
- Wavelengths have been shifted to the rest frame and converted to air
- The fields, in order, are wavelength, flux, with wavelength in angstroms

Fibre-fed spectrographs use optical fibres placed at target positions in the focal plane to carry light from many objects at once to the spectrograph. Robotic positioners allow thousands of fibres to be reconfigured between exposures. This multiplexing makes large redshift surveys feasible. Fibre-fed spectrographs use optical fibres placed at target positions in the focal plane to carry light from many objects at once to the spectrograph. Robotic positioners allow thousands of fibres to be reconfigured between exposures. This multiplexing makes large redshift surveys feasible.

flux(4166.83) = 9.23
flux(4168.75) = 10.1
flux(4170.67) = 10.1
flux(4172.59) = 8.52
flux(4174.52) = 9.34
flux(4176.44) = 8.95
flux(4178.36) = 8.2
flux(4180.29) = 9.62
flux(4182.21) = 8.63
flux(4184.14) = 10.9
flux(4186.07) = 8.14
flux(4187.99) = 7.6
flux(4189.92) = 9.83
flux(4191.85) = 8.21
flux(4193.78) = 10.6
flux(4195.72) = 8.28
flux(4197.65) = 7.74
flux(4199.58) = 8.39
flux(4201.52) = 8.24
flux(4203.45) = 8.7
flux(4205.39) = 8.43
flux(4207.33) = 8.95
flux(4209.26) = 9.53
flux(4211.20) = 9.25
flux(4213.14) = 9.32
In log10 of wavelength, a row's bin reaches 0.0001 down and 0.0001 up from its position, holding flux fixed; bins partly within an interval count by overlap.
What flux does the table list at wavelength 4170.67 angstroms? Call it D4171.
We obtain 10.1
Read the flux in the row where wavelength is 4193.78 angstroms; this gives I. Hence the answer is 10.6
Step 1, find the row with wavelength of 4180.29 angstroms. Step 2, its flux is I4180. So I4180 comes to 9.62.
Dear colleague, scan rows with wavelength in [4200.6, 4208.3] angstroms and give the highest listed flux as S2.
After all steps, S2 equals 8.95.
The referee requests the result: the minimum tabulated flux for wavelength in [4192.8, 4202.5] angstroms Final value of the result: 7.74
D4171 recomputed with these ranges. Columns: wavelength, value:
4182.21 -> 8.63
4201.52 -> 8.24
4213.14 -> 9.32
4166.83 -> 9.23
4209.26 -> 9.53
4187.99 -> 7.6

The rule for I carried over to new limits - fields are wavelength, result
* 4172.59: 8.52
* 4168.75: 10.1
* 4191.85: 8.21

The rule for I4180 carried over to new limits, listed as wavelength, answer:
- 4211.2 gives 9.25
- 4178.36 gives 8.2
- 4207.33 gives 8.95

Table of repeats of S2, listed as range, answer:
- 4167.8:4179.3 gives 10.1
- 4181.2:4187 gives 10.9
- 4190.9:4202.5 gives 10.6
